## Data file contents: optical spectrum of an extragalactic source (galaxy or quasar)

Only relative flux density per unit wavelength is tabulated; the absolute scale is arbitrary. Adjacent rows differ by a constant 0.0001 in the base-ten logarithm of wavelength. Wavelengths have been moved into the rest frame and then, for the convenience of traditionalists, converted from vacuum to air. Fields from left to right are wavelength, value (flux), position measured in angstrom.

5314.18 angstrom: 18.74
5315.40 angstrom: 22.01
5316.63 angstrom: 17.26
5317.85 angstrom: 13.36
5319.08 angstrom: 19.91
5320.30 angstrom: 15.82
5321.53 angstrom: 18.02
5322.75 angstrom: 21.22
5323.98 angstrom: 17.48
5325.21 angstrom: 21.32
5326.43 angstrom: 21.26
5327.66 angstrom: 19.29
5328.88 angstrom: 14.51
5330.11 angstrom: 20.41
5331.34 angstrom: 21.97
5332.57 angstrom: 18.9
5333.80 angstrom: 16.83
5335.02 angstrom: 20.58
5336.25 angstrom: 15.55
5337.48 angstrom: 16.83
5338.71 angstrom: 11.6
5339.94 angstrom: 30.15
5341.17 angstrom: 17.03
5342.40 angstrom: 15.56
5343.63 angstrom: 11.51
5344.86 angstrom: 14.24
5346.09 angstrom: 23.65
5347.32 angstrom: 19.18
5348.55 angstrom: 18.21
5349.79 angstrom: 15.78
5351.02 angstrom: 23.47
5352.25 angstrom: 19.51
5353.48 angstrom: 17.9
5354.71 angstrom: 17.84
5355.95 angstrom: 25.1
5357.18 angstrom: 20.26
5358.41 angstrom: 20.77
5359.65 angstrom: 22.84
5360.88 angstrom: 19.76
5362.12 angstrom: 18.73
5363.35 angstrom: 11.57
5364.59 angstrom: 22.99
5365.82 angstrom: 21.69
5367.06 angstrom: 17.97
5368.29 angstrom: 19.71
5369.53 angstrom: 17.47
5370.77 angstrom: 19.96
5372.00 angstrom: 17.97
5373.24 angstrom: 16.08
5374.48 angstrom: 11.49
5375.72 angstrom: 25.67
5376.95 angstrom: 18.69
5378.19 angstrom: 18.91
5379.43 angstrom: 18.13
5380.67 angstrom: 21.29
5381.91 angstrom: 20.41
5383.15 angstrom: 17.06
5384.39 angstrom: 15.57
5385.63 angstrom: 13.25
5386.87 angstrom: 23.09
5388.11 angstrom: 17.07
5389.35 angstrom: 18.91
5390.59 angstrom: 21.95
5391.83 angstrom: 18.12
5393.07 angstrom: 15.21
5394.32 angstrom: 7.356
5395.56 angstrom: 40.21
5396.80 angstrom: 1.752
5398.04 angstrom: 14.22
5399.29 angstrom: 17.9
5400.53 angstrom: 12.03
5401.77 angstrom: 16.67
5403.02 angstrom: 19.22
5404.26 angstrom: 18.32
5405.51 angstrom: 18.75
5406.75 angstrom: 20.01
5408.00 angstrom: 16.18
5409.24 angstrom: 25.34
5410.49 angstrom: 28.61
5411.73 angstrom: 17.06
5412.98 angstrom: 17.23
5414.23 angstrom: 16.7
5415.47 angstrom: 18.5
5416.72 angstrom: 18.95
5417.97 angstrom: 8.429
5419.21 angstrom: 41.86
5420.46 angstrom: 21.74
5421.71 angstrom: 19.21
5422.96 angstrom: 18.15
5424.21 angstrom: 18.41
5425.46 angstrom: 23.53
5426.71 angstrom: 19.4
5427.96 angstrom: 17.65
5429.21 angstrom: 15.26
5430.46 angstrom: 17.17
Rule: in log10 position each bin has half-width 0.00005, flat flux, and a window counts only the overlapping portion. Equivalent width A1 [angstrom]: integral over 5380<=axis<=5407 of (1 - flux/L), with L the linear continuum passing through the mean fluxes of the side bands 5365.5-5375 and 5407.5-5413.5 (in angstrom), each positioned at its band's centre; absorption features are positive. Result 2.7 angstrom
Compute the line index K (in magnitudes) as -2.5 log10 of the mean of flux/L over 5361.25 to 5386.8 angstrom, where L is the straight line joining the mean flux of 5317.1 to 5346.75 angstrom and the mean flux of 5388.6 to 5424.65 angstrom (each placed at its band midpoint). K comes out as 0.01 mag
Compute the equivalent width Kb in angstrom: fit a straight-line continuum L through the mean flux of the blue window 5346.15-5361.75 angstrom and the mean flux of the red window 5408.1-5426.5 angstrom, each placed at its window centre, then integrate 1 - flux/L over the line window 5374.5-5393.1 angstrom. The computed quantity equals 1.54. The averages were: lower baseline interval 20.2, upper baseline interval 20.8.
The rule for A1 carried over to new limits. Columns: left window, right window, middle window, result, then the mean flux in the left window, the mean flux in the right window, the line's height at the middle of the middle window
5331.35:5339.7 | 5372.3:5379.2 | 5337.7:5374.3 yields -1.8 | 17.7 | 18.1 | 17.9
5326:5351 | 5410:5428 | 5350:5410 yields 2.1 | 18.3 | 20.4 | 19.4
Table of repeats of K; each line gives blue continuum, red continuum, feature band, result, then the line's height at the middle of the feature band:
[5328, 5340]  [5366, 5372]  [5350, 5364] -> -0.06 mag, 18.7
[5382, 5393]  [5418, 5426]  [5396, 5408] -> 0.26 mag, 20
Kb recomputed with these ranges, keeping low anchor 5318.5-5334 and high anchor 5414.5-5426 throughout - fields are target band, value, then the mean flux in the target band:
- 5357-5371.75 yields 0.3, 19.4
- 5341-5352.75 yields 1.0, 17.8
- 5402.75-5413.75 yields 0.3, 20.1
